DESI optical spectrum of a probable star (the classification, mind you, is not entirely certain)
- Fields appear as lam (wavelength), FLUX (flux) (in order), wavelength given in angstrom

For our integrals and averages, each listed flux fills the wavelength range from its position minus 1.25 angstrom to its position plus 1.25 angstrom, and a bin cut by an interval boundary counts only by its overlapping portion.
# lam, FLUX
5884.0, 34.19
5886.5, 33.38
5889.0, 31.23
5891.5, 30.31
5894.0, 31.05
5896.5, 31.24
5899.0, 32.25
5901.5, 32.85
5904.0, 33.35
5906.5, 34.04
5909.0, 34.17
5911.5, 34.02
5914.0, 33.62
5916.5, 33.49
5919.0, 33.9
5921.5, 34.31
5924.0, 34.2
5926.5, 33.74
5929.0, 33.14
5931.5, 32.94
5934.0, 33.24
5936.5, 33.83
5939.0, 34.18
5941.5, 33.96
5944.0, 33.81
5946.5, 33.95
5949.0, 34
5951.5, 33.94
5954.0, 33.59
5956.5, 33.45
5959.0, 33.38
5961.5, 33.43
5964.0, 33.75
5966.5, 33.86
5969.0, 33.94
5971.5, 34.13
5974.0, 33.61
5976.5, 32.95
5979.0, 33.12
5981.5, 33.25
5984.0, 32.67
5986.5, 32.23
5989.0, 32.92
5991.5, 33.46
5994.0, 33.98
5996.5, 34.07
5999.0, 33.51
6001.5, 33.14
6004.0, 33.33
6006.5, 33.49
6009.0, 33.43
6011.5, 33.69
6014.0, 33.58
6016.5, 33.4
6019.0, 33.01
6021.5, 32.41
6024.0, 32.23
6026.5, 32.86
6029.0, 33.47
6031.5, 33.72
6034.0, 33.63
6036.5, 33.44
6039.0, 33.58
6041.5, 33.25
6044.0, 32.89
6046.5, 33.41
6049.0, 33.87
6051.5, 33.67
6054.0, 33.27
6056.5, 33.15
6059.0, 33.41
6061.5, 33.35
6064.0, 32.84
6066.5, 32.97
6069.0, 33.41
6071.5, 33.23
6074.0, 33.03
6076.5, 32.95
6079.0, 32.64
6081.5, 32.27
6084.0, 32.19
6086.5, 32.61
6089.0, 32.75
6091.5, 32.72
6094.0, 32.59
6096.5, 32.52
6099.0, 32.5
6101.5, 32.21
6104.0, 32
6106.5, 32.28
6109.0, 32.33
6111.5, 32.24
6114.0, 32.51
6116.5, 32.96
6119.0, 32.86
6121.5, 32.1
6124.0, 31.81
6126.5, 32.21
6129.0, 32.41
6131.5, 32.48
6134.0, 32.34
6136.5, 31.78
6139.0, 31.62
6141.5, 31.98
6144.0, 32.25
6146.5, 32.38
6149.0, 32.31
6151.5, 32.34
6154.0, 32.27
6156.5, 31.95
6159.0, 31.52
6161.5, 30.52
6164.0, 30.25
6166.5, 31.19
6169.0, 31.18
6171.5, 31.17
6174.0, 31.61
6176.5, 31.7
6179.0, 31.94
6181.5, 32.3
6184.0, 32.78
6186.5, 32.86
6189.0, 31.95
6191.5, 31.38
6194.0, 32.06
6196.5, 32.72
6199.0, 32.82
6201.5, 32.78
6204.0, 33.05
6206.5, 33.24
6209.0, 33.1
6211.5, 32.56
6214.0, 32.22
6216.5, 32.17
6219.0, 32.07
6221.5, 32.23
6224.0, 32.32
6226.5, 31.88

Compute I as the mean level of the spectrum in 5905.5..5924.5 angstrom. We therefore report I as 34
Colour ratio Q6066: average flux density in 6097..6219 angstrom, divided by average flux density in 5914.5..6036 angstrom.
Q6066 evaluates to 1.0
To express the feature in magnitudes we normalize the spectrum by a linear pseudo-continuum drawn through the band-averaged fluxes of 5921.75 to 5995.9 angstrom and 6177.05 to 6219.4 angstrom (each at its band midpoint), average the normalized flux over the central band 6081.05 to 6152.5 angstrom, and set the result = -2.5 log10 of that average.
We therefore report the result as 0.02 mag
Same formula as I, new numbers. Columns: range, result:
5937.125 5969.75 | 33.8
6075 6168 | 32.2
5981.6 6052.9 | 33.3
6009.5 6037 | 33.2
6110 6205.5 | 32.1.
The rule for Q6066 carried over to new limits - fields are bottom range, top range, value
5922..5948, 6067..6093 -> 0.97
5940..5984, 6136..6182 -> 0.94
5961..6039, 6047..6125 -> 0.98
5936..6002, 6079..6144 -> 0.96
